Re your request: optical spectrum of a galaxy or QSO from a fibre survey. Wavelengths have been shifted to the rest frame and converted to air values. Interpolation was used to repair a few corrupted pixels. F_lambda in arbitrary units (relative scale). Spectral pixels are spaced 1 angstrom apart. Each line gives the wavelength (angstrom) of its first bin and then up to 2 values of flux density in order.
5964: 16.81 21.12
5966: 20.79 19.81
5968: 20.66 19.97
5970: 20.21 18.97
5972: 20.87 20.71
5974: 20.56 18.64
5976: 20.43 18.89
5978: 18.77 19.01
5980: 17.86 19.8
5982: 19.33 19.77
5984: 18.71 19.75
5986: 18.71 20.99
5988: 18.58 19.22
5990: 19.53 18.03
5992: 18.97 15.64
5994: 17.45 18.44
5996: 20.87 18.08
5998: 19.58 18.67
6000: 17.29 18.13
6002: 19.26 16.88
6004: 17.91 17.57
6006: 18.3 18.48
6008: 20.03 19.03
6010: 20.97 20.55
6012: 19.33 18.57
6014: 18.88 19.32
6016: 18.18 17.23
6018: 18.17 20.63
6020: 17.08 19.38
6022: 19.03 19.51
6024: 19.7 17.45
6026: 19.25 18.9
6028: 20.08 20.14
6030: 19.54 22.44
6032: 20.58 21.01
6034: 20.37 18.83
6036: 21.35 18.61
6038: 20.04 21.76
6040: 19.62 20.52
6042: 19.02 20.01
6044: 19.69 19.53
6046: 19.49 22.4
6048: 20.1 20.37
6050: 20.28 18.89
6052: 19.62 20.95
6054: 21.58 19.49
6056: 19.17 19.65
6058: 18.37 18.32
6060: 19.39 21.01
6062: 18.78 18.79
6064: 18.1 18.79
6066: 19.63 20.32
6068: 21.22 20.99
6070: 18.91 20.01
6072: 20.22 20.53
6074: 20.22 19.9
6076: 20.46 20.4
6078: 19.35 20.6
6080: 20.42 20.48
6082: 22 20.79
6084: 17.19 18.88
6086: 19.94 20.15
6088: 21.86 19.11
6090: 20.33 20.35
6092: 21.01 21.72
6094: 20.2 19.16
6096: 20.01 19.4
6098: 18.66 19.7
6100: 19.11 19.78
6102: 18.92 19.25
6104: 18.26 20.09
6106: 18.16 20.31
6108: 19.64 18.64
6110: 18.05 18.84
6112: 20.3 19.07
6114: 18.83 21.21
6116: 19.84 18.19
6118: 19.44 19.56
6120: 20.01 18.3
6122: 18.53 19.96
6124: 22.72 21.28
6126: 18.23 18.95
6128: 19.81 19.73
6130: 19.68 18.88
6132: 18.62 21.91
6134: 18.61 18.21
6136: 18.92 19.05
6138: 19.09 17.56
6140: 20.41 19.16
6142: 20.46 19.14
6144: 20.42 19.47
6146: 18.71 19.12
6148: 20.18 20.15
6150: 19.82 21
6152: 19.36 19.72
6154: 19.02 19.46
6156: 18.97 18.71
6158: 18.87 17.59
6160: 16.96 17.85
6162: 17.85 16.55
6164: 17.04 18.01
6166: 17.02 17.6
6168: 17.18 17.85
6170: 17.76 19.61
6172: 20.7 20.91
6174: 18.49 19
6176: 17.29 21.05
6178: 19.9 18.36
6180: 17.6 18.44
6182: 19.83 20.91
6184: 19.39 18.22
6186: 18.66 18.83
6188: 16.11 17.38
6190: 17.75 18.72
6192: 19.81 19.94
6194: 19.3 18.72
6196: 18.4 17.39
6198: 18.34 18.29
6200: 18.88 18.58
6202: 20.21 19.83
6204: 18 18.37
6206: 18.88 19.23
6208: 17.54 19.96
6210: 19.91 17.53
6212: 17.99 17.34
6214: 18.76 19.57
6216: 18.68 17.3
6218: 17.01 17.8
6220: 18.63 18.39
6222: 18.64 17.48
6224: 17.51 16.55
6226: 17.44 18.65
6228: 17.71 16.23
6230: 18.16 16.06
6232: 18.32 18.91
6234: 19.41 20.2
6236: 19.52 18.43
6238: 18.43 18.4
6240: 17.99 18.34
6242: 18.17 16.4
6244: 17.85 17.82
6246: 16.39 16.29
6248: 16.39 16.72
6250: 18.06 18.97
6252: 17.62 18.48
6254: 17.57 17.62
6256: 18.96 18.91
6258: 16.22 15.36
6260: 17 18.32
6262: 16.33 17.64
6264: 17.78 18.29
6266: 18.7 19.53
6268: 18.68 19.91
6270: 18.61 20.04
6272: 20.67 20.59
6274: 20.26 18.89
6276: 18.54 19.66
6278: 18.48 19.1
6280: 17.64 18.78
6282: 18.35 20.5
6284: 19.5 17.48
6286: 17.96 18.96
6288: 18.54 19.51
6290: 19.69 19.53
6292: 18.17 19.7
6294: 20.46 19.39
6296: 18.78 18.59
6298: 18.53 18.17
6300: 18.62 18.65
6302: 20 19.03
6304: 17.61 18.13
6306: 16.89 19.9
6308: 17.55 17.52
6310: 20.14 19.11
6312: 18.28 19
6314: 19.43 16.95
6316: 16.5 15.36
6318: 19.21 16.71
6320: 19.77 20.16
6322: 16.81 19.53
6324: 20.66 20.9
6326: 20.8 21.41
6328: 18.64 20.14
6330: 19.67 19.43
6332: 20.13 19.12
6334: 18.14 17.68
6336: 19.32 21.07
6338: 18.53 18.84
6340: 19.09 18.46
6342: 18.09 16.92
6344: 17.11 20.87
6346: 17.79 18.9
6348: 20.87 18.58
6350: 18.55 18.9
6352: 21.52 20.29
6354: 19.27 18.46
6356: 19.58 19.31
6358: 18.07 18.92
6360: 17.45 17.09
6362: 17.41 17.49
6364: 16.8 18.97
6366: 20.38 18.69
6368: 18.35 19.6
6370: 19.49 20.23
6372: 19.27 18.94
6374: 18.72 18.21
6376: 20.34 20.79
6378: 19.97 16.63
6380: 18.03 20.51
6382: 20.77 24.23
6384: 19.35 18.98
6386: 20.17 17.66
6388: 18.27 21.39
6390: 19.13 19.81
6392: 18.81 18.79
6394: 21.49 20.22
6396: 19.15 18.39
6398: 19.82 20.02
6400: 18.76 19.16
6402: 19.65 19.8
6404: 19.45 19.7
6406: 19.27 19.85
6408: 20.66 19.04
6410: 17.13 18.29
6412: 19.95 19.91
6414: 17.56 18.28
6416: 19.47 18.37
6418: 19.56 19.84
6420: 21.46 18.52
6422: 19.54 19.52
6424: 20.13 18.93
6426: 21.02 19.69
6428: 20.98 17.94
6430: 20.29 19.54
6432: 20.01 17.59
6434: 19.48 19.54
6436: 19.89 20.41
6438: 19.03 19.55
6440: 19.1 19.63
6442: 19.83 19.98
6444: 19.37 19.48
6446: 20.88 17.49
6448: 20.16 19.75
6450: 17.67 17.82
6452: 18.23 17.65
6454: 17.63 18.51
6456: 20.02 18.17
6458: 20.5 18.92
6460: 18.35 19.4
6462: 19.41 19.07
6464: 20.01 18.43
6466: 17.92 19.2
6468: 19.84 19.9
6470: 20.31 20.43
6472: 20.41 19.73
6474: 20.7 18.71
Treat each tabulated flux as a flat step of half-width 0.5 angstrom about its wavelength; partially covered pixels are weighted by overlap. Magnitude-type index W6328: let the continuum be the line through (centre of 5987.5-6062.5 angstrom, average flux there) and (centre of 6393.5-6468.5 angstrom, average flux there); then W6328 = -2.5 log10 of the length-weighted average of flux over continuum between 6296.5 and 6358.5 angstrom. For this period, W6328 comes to 0.02 mag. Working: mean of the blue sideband 19.3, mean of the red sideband 19.3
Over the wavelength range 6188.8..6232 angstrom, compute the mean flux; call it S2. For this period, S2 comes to 18.3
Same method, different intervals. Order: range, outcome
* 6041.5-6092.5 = 19.9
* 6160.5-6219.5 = 18.5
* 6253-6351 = 18.8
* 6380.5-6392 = 20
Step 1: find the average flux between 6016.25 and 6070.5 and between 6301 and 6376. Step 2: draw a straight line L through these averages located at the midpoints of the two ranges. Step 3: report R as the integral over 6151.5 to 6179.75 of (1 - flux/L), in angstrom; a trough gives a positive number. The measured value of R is 1.2 angstrom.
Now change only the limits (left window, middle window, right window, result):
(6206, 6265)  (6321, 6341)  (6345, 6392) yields -0.7 angstrom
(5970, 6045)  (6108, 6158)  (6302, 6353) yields -0.9 angstrom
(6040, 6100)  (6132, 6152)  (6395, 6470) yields 0.3 angstrom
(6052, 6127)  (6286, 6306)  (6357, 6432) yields 0.6 angstrom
